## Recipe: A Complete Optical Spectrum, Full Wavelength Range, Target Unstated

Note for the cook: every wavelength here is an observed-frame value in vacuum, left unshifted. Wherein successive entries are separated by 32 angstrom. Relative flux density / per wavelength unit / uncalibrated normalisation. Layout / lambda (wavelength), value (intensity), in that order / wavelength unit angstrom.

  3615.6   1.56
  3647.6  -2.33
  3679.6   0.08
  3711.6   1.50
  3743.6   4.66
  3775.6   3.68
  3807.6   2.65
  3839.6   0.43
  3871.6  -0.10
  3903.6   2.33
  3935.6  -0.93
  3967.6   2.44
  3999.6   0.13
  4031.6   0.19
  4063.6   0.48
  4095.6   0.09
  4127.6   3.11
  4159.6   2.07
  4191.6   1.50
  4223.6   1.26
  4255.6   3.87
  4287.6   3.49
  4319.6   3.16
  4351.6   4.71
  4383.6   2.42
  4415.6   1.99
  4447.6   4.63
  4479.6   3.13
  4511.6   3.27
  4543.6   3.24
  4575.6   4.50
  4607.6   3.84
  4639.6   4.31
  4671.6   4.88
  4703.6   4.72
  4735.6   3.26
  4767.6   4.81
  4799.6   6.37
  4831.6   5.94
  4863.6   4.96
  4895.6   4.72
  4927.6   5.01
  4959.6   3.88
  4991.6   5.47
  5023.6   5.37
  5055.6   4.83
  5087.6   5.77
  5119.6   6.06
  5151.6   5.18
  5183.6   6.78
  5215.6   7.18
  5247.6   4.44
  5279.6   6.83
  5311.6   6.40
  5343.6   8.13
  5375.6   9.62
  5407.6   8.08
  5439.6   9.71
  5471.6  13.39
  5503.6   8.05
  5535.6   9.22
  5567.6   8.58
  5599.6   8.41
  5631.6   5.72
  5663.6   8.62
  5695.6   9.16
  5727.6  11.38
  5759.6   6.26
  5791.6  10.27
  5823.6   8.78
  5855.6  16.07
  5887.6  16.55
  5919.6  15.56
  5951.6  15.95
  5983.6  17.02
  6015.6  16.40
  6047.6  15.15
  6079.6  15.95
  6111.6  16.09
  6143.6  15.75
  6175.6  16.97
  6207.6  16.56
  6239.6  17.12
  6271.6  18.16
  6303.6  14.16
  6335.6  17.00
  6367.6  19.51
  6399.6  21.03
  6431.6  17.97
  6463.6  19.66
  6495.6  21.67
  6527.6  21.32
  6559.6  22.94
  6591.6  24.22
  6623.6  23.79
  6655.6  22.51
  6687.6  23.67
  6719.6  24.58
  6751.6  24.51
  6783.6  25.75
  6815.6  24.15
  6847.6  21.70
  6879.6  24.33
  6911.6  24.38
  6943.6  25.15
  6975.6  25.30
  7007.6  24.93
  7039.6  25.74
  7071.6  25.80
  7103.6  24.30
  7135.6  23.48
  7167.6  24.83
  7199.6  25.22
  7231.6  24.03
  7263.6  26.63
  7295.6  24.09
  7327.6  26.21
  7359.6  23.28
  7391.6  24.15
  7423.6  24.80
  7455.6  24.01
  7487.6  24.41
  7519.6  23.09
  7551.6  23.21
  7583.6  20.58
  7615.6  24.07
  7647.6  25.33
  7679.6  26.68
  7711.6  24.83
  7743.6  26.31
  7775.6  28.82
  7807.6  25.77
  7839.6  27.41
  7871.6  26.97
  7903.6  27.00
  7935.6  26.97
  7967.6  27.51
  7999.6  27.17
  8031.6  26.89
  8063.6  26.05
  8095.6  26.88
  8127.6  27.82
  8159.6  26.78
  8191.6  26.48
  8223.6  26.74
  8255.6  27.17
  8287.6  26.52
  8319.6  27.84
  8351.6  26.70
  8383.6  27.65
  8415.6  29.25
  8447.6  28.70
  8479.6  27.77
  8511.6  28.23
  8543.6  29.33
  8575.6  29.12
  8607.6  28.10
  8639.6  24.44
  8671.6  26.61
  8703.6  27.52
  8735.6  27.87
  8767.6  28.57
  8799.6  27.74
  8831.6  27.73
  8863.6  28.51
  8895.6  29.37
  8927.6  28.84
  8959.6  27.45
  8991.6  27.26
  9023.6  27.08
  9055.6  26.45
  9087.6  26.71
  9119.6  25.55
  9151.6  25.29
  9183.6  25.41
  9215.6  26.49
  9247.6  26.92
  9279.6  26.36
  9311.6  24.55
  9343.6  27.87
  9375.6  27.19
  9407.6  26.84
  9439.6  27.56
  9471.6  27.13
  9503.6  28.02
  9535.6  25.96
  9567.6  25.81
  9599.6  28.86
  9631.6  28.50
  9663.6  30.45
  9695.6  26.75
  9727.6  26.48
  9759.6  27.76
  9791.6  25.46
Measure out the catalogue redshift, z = 0.466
